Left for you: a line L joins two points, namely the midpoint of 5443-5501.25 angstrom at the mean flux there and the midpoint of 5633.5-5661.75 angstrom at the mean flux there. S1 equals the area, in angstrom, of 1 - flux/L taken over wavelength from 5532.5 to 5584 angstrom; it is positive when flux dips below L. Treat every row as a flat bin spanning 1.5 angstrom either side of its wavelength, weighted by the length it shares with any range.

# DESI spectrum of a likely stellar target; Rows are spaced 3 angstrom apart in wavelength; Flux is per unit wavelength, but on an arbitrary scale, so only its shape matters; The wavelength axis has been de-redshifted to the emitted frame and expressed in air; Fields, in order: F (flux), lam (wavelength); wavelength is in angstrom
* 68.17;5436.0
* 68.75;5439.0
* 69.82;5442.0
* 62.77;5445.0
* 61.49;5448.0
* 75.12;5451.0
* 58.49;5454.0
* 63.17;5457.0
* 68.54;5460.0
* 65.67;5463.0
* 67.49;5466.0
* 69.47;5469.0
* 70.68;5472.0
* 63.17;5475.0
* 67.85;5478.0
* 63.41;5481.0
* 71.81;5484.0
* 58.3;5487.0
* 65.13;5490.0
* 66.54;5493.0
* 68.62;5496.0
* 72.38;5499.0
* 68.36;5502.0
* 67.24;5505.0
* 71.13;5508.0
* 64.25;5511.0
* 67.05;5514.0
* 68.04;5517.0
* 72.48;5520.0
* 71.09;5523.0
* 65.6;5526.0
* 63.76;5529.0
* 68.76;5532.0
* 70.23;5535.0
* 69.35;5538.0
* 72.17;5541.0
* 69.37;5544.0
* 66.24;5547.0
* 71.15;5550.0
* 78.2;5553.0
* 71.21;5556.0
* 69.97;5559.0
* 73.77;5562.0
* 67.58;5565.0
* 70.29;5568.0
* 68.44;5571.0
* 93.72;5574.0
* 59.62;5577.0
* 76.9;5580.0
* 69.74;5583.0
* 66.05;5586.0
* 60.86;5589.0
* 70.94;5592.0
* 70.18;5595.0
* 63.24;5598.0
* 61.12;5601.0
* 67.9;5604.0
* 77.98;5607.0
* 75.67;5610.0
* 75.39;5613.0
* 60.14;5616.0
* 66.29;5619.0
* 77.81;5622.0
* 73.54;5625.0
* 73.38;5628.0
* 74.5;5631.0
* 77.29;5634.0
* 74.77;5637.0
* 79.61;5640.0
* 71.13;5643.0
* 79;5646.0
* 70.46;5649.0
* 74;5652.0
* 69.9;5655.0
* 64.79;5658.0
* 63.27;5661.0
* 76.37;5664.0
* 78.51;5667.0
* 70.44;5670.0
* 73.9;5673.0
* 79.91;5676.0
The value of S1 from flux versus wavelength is -1.7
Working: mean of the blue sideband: 66.4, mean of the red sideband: 72.5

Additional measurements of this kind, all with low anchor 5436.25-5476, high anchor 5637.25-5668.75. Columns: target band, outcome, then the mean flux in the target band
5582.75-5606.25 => 1.5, 66.4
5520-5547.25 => 0.1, 68.8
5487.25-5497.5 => 0.3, 65.7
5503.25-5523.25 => -0.1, 68.6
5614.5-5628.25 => 0.4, 69.9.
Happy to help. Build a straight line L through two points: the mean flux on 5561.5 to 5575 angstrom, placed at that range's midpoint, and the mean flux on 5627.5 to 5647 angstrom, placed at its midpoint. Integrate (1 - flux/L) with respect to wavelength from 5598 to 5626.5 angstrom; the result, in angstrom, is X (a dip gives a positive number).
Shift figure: 1.9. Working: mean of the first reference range 74.1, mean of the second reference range 75.7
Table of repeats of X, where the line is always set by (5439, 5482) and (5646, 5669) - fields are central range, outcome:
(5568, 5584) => -0.94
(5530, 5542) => -0.25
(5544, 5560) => -0.57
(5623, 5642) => -1.22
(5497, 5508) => -0.34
